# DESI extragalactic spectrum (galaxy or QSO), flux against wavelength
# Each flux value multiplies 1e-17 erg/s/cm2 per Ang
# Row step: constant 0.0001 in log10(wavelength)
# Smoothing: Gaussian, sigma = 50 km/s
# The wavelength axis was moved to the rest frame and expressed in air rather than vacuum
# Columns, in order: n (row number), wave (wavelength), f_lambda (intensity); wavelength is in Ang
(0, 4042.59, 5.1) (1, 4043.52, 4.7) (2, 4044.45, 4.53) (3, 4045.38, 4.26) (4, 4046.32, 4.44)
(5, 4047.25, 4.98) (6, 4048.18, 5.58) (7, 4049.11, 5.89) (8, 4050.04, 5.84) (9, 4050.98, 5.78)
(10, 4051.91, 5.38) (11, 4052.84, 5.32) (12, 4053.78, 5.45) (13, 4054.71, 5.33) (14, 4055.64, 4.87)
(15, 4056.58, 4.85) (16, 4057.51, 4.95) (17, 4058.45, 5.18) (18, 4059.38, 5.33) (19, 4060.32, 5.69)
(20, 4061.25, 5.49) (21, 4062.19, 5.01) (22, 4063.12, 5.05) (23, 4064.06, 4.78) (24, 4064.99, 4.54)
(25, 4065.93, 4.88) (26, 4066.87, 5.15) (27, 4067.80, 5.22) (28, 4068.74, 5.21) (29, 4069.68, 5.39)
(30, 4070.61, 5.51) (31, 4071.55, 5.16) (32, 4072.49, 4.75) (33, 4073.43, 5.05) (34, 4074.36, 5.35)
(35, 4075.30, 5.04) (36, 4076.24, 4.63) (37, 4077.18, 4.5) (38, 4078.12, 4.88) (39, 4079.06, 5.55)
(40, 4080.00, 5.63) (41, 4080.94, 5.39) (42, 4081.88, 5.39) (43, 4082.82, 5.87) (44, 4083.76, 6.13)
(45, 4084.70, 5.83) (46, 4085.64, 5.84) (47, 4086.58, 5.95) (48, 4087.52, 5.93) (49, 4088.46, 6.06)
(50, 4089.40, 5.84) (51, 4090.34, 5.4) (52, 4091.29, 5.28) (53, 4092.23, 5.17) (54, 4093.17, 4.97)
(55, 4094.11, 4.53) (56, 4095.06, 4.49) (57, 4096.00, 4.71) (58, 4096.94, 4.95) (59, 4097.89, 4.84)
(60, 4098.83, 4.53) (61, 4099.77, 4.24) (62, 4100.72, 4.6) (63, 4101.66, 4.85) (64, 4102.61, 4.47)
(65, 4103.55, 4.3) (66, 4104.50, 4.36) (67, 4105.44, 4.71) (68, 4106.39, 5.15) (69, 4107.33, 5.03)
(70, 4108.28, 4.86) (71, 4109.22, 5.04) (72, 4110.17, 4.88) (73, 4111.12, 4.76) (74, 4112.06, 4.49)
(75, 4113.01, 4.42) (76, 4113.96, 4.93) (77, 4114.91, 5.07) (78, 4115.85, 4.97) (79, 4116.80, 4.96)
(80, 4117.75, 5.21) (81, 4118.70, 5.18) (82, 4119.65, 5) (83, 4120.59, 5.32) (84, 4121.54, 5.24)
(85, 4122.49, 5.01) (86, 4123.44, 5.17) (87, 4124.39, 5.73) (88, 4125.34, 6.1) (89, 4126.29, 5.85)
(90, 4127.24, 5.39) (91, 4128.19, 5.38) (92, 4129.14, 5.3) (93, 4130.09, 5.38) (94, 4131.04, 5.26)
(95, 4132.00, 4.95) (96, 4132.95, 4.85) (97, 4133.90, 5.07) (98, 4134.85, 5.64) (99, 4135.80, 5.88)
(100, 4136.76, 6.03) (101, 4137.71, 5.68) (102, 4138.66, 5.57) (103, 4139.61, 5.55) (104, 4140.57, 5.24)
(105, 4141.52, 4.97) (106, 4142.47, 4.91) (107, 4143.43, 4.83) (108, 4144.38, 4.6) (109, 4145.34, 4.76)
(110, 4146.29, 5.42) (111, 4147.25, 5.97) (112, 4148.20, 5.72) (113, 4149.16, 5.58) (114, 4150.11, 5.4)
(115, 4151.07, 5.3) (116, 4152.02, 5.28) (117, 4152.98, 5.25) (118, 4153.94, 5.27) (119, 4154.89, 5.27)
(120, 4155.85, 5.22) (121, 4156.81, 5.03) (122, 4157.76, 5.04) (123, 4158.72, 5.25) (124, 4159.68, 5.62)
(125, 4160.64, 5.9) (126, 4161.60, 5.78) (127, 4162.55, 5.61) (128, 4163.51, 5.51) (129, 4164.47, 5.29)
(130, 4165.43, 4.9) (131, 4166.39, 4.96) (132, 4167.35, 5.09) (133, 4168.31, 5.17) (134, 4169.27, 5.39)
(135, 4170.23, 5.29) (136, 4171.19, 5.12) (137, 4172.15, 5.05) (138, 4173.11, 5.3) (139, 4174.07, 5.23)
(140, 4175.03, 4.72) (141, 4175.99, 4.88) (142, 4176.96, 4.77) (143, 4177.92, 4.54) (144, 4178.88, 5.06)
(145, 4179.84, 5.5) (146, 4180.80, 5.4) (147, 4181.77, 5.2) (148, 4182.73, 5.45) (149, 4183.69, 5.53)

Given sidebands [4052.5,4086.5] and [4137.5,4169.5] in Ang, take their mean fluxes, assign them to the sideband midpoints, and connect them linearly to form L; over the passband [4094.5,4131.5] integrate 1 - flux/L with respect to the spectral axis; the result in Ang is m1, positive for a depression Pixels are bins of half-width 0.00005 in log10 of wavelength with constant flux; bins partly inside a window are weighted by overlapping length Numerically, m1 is 2.0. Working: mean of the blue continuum 5.23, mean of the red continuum 5.3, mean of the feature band 4.98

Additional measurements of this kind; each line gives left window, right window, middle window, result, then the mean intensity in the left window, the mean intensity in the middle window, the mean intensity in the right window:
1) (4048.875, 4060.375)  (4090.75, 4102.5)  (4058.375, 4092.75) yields -1.94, 5.35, 5.33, 4.75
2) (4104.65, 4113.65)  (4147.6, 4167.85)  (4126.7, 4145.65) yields -0.61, 4.8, 5.27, 5.35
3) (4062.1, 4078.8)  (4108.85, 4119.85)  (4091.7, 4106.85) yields 0.79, 5.01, 4.68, 4.9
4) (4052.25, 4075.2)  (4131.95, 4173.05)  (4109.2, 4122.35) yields 0.71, 5.15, 4.96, 5.31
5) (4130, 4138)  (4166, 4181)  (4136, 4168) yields -0.42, 5.41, 5.33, 5.09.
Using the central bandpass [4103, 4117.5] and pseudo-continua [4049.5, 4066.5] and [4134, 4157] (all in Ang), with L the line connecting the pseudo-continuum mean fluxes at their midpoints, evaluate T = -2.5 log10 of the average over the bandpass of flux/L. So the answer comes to 0.106 mag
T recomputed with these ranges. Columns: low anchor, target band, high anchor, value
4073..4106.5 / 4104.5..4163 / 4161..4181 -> -0.02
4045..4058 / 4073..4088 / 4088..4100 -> -0.07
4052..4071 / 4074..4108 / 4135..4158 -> 0.02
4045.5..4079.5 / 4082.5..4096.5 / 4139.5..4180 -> -0.06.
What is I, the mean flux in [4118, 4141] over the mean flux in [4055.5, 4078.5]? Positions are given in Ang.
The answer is 1.07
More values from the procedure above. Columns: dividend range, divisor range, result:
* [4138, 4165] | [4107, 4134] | 1.04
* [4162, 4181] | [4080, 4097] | 0.94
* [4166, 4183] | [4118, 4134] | 0.96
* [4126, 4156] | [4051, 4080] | 1.04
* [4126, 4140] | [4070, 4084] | 1.04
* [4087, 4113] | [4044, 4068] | 0.95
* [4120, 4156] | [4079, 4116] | 1.05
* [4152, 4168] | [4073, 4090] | 0.97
